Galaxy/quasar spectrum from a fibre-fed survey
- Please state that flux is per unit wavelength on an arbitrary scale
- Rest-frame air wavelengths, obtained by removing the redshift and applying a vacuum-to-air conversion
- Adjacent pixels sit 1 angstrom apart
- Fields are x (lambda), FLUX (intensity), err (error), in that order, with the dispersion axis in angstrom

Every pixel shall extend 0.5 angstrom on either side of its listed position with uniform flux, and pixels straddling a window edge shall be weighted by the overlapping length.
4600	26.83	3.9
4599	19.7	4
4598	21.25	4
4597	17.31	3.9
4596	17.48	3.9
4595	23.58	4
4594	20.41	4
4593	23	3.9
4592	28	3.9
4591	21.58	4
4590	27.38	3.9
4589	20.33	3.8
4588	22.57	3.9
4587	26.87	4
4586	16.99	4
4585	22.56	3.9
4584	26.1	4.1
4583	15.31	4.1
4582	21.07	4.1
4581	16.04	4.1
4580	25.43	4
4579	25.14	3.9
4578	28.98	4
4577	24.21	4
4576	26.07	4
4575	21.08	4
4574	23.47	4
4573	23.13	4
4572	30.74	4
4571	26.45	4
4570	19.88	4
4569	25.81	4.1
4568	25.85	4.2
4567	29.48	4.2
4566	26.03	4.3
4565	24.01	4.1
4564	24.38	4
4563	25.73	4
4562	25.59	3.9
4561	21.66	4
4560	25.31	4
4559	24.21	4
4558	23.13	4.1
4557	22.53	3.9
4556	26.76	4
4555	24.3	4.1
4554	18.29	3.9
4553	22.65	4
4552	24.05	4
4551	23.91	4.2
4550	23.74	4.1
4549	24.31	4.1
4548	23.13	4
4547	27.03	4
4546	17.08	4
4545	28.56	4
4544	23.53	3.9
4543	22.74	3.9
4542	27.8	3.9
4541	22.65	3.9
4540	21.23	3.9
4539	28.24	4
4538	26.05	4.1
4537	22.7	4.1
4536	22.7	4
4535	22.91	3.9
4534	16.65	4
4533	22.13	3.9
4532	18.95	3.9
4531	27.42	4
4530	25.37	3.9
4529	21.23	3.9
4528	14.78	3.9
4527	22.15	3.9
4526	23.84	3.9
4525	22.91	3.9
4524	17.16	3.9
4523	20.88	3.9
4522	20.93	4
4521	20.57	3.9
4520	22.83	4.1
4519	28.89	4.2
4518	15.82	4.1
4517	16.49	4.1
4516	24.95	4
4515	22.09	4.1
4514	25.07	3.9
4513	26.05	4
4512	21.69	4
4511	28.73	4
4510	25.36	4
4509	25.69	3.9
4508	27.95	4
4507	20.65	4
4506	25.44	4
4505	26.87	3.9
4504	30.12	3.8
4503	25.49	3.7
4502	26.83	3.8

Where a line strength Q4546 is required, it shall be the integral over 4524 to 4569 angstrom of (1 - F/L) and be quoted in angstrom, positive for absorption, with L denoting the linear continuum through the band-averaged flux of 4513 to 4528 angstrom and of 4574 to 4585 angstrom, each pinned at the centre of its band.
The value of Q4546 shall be -2.6 angstrom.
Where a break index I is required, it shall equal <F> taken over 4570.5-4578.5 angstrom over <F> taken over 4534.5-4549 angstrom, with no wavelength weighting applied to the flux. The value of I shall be 1.06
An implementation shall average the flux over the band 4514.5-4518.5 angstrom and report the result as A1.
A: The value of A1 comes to 19.8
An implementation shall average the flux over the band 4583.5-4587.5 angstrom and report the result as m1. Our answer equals 23.1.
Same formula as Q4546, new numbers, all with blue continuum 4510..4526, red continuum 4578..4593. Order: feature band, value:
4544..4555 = -0.35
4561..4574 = -1.53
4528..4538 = 0.22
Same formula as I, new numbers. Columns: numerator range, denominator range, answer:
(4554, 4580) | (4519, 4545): 1.10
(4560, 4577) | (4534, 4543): 1.05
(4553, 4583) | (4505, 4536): 1.07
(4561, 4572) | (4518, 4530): 1.19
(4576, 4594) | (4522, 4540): 1.04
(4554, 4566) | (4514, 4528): 1.13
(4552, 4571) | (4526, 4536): 1.13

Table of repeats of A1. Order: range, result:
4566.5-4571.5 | 25.5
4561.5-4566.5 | 25.1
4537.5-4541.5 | 24.5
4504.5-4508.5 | 25.2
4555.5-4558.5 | 24.1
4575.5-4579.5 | 26.1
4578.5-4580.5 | 25.3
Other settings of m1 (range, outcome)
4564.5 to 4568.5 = 26.3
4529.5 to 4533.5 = 23.5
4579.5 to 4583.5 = 19.5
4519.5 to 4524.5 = 20.5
